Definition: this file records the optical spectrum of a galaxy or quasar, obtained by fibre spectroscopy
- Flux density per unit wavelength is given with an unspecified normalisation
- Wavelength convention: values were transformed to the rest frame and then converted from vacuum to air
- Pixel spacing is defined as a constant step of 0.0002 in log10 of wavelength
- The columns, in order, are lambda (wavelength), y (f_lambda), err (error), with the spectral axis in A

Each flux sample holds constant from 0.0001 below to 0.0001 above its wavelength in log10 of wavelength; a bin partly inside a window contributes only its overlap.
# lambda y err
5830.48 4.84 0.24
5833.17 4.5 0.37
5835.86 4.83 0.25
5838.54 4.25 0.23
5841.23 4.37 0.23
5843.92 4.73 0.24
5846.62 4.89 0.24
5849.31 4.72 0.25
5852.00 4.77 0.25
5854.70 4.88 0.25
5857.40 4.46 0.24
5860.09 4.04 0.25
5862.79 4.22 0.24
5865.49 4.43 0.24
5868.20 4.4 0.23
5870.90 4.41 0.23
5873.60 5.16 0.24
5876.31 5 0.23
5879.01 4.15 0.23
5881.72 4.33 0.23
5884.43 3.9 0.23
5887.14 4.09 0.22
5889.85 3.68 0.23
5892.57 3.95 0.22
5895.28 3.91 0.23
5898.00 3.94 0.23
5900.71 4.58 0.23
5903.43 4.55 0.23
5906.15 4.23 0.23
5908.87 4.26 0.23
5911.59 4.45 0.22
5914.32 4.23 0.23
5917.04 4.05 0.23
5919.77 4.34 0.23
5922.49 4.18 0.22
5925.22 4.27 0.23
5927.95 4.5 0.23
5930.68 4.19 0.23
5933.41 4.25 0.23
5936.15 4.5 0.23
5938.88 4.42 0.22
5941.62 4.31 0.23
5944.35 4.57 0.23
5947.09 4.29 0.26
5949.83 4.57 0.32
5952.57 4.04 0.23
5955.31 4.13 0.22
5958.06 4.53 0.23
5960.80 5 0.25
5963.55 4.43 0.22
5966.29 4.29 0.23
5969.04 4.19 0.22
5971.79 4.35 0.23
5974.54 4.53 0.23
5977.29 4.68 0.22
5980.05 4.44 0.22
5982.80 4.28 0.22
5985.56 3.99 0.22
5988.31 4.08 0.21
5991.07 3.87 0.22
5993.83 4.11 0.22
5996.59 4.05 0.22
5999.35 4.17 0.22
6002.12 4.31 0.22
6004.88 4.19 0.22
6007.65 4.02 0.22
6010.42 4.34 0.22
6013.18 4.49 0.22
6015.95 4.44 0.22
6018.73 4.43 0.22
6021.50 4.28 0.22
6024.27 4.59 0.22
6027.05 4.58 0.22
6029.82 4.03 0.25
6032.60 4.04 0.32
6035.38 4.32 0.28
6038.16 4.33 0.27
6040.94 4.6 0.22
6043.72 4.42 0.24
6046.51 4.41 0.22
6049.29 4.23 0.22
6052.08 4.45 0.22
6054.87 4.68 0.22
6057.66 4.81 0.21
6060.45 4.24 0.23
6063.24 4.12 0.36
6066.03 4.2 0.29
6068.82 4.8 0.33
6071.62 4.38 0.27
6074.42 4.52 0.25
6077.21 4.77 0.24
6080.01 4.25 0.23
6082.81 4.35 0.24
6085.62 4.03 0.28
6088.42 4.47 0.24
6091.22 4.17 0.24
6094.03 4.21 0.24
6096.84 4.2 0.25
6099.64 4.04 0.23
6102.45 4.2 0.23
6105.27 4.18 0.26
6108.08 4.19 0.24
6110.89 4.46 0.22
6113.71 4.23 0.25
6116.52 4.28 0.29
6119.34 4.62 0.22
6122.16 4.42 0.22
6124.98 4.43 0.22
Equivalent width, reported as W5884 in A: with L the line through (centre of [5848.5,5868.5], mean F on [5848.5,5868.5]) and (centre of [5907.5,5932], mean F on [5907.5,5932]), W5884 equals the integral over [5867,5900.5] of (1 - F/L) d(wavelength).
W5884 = 1.1 A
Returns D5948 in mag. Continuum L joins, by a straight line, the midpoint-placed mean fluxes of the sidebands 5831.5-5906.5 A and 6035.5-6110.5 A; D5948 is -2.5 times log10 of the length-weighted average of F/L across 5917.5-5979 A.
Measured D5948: 0.00 mag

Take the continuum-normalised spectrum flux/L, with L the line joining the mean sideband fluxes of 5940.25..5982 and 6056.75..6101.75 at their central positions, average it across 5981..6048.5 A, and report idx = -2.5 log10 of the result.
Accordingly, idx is 0.03 mag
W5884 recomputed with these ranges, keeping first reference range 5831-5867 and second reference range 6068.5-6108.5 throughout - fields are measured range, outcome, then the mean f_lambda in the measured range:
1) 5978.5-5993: 0.9 A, 4.14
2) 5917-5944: 0.9 A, 4.32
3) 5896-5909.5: 0.6 A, 4.3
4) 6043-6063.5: -0.4 A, 4.44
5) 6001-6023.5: 0.3 A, 4.32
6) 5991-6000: 0.7 A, 4.07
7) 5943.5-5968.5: 0.1 A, 4.42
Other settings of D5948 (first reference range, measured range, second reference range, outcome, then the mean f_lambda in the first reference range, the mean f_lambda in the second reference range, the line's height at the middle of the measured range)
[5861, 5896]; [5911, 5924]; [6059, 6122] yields 0.01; 4.28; 4.32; 4.29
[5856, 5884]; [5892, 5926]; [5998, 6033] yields 0.04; 4.44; 4.31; 4.41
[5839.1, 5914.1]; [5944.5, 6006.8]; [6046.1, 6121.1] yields 0.02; 4.38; 4.35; 4.37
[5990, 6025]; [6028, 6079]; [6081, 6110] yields -0.05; 4.25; 4.21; 4.23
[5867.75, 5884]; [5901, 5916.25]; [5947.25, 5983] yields 0.04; 4.55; 4.42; 4.5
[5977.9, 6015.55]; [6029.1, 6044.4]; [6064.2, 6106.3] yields -0.01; 4.2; 4.32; 4.25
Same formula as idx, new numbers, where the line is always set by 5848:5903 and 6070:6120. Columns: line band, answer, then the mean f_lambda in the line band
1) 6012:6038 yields -0.01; 4.35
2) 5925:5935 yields 0.01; 4.31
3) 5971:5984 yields -0.03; 4.46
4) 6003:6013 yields 0.02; 4.23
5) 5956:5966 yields -0.06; 4.58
